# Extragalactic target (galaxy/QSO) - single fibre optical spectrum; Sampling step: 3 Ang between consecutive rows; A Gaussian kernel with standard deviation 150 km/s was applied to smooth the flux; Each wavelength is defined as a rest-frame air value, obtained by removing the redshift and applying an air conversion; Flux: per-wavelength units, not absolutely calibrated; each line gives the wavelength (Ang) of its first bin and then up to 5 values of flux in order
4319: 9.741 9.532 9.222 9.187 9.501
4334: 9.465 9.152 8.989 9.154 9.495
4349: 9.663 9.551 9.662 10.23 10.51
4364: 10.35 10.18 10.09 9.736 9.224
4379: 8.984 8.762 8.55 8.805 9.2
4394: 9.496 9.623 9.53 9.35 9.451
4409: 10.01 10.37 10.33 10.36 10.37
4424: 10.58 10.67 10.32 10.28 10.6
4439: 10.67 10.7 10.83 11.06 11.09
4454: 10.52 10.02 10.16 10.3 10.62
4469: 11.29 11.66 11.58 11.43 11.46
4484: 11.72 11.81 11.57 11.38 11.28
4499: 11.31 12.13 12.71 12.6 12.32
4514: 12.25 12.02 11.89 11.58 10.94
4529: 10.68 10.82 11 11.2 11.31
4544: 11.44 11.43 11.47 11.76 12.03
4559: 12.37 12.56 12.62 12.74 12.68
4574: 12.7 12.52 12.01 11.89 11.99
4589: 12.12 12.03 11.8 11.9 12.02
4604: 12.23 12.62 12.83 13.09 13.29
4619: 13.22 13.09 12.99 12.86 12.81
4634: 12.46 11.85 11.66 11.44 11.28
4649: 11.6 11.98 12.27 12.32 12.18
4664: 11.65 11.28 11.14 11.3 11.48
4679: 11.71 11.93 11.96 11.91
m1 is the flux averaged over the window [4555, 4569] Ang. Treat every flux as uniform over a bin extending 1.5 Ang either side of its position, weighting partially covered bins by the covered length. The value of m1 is 12.5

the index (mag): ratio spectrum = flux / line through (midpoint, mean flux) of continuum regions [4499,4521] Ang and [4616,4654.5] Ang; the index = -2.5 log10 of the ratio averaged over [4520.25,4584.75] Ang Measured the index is 0.04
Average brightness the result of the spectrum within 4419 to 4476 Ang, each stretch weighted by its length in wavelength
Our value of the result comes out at 10.7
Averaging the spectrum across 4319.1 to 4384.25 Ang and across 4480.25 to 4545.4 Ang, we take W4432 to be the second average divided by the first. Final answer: 1.2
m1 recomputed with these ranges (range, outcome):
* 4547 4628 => 12.4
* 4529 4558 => 11.4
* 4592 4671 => 12.2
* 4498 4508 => 12.2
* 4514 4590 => 11.8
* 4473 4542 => 11.6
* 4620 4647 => 12.3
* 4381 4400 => 9.12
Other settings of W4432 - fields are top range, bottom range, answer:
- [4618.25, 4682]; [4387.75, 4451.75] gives 1.18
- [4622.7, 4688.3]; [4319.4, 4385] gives 1.25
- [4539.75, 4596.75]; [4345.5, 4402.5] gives 1.26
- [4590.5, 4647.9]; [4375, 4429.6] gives 1.28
